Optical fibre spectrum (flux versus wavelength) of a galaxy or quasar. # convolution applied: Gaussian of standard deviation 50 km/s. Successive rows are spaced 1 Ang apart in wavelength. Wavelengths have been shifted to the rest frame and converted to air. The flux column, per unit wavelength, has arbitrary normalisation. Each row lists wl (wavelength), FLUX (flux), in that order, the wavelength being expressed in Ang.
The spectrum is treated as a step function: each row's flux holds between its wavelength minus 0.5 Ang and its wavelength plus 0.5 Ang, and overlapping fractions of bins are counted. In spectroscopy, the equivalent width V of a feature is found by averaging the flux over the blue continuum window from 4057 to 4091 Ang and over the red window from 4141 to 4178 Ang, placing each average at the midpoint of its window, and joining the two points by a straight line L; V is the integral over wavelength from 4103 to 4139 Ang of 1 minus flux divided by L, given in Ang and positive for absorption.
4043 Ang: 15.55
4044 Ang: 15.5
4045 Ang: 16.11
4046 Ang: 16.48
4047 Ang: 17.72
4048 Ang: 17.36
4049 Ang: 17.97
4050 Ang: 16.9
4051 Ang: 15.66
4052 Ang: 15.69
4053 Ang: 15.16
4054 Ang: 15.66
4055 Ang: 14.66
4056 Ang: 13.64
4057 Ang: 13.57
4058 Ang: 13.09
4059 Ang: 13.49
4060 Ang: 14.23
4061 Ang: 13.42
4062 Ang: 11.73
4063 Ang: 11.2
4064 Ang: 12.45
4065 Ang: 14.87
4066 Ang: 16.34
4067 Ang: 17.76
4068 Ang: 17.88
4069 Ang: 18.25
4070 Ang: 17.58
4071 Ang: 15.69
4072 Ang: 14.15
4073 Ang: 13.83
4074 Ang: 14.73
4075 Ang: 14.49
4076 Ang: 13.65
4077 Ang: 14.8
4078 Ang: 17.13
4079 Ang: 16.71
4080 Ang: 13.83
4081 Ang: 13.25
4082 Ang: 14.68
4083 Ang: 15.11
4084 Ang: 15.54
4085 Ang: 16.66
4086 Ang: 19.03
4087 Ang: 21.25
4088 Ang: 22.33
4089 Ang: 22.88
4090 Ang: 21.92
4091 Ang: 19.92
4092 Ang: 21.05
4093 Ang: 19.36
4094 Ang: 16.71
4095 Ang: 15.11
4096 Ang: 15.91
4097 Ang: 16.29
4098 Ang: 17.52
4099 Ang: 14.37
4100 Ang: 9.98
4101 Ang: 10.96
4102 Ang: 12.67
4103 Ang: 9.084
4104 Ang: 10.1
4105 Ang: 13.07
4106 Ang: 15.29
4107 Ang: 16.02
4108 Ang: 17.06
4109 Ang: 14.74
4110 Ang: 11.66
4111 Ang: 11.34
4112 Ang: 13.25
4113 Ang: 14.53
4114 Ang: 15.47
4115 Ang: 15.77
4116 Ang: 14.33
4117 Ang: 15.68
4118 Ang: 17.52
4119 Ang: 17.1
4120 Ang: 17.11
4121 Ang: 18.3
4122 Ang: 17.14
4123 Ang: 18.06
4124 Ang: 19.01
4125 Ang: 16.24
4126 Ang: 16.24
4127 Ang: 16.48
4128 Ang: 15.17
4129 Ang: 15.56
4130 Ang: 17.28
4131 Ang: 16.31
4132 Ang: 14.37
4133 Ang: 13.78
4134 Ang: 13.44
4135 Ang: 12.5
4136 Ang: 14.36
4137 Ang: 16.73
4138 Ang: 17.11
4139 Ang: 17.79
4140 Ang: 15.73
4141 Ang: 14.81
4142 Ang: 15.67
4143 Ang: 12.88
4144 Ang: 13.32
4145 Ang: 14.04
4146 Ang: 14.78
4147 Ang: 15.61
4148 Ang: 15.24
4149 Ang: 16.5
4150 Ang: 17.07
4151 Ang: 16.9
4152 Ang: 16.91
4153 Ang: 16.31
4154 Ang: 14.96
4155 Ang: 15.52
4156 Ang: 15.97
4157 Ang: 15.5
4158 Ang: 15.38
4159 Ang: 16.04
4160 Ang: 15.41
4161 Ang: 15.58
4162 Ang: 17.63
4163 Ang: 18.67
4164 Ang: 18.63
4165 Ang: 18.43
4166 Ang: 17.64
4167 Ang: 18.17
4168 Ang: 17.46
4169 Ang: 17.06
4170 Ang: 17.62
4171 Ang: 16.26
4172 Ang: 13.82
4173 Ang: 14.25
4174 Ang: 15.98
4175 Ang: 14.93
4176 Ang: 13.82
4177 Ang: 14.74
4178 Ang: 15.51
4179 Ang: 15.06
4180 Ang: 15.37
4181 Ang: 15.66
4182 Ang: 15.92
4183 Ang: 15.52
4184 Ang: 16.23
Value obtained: 1.36 Ang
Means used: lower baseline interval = 15.9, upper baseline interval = 15.9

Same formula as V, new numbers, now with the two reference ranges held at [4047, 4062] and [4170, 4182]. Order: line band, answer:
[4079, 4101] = -3.0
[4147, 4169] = -2.2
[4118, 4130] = -1.5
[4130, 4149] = 0.1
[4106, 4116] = 0.4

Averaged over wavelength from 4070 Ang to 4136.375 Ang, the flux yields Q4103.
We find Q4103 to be 15.7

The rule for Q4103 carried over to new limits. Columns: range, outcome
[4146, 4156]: 16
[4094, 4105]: 13.4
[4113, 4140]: 16.1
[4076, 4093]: 17.8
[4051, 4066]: 13.9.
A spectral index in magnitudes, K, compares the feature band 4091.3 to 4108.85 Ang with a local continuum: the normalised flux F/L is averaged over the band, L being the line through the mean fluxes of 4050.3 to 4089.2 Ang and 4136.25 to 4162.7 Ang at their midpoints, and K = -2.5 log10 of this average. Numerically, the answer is 0.057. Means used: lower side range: 15.5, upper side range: 15.8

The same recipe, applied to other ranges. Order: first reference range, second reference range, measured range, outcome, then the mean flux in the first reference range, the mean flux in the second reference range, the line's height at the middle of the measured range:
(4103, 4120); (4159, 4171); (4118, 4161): 0.01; 14.5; 17.4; 16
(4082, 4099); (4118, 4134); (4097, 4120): 0.23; 18.3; 16.5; 17.4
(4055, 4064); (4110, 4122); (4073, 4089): -0.17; 13.1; 15.4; 14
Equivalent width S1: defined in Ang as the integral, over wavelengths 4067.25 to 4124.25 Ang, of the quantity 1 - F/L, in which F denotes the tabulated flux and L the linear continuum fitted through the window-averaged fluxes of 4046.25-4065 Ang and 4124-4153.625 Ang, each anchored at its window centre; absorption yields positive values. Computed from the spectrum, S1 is -3.1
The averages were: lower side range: 14.7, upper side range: 15.5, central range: 15.9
